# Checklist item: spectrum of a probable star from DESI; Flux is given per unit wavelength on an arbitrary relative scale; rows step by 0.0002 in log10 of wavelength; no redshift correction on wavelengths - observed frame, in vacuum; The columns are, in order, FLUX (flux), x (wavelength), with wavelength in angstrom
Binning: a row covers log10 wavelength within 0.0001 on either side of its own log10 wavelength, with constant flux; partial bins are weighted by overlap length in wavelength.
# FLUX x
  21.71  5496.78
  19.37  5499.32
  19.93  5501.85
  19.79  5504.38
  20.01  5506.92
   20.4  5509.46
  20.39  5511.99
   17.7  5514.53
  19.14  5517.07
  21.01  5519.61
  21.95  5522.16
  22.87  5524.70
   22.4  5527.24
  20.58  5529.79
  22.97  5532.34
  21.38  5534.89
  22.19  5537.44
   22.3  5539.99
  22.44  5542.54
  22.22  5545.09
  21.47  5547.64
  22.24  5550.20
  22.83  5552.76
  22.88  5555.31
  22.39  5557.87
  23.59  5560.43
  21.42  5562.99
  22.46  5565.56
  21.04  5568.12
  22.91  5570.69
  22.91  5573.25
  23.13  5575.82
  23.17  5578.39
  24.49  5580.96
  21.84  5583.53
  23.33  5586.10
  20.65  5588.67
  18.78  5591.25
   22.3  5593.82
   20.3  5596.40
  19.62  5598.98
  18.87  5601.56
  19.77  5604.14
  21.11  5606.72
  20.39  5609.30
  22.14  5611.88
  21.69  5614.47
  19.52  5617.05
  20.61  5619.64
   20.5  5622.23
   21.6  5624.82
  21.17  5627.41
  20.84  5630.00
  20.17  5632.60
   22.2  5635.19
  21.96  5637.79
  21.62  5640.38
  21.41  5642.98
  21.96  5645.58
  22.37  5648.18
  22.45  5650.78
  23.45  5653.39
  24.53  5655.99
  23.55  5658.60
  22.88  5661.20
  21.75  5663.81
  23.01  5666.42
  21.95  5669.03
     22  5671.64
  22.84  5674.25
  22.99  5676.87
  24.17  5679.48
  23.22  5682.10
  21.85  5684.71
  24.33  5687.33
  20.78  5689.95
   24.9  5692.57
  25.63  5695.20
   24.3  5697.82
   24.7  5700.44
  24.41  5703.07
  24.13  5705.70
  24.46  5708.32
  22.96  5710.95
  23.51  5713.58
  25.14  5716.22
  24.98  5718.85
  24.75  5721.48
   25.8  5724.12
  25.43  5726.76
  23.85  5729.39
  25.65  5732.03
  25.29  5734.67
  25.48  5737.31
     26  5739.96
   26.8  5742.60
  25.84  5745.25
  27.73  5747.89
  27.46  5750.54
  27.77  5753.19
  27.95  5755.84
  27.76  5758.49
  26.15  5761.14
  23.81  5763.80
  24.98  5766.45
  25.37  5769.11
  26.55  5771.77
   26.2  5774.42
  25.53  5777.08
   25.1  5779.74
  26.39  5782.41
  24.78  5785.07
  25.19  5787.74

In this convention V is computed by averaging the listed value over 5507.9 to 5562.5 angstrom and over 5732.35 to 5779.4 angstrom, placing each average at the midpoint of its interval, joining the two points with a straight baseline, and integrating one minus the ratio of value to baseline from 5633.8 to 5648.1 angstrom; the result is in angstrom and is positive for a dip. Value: 1.2 angstrom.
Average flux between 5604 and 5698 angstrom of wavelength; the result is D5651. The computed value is 22.2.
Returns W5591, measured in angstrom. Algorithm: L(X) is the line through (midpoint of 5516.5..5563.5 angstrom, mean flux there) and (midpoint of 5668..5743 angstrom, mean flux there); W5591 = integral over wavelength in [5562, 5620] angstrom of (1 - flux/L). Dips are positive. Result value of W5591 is 3.3 angstrom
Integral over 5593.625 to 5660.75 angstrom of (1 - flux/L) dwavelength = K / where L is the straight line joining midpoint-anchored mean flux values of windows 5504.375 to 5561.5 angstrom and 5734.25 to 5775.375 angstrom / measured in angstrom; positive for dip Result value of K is 6.28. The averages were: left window 21.6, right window 26.3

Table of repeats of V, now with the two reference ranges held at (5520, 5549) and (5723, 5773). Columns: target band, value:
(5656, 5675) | 1.41 angstrom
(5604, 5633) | 3.41 angstrom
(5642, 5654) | 0.94 angstrom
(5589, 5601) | 1.54 angstrom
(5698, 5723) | 1.01 angstrom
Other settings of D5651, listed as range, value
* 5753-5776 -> 26.2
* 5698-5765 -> 25.5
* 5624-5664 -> 22.1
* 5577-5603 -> 21.3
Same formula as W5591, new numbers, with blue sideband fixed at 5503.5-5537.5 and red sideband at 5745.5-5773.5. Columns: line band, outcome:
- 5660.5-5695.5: 2.4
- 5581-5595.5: 0.6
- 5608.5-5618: 0.8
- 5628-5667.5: 2.7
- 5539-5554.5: -0.6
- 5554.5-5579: -0.7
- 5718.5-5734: 0.4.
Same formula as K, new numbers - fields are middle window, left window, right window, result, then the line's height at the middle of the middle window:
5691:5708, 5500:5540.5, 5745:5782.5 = 0.19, 24.9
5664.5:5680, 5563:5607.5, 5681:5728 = 0.50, 23.5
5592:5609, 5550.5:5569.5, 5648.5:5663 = 1.83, 22.7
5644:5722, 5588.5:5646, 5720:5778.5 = -0.17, 23.4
